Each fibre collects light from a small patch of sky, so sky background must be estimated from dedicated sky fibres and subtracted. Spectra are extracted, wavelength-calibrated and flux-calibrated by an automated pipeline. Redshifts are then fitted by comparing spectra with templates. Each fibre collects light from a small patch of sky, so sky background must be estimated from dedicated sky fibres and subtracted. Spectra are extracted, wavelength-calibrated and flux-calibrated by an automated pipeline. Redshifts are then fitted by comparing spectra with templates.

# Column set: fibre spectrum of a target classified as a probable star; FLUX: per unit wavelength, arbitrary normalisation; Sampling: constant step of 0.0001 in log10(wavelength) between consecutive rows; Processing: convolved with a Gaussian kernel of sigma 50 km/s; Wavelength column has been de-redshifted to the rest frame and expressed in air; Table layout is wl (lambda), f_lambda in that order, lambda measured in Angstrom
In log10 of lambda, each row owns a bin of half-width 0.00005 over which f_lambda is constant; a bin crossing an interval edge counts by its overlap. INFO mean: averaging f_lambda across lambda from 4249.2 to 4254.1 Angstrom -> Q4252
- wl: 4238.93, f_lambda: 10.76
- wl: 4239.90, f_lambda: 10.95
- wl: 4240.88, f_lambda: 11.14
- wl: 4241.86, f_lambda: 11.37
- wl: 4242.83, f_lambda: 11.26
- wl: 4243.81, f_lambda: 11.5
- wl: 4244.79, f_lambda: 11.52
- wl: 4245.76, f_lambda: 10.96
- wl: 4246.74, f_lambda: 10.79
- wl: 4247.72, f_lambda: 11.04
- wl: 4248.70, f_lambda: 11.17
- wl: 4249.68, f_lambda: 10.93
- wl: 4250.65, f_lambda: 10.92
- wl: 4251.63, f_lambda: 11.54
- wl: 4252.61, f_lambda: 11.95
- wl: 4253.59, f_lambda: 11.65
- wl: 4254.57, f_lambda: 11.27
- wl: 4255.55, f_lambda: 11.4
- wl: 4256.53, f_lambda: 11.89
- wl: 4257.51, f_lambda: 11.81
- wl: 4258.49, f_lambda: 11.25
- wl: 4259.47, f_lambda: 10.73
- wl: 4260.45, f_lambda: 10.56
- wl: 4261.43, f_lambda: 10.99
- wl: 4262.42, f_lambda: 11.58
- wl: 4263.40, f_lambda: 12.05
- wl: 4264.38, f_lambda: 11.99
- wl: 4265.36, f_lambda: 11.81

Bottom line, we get 11.4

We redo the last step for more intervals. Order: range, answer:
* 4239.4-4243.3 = 11.2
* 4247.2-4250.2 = 11.1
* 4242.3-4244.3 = 11.4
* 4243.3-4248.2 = 11.2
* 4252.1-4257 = 11.6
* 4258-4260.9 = 10.9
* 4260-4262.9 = 11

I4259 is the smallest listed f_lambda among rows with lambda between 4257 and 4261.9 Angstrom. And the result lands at 10.56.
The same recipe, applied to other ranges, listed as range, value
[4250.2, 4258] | 10.92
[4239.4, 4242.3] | 10.95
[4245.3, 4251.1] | 10.79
